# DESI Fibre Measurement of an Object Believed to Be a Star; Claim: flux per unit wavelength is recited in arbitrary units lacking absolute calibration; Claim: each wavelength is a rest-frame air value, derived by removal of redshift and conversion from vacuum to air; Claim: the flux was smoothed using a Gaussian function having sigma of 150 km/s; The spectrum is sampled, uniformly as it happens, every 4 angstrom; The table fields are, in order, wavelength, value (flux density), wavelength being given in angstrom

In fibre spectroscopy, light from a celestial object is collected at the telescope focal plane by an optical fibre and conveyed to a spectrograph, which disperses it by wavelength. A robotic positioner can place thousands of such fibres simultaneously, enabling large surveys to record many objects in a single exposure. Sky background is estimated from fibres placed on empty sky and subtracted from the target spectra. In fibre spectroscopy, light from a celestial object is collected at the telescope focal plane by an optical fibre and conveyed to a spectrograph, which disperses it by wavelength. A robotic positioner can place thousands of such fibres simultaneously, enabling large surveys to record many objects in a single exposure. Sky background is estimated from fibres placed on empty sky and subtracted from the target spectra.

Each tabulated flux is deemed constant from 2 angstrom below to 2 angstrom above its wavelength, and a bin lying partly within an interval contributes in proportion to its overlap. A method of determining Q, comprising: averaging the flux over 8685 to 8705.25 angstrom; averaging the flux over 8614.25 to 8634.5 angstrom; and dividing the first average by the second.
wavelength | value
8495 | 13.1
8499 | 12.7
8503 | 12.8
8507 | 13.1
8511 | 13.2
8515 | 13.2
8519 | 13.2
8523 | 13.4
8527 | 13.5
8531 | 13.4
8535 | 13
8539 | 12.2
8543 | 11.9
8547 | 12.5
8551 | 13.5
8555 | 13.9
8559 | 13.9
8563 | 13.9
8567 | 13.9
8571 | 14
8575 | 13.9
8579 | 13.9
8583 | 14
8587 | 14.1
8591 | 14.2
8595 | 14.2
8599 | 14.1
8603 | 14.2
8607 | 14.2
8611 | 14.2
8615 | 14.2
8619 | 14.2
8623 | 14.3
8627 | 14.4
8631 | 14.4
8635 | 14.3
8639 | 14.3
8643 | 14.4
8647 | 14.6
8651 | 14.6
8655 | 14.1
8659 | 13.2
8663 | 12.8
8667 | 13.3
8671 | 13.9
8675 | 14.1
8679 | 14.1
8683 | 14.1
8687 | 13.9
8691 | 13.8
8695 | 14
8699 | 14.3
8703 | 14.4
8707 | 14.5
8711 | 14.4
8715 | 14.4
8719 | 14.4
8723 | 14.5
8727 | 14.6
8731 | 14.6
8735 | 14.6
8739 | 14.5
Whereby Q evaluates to 0.98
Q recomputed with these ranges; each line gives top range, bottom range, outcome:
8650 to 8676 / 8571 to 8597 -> 0.97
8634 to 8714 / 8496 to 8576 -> 1.06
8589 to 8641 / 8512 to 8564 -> 1.08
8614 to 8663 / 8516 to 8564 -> 1.08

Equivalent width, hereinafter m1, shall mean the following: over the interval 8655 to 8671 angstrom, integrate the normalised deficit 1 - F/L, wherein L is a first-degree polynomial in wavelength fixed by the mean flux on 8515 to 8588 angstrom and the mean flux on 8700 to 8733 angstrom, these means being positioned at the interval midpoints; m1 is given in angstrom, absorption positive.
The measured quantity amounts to 0.9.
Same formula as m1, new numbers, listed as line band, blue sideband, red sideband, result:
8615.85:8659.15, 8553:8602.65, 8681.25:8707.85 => -0.7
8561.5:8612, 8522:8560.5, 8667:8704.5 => -2.5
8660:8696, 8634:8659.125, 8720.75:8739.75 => 1.6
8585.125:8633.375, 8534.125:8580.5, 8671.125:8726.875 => -1.9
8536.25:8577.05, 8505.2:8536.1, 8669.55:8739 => 0.3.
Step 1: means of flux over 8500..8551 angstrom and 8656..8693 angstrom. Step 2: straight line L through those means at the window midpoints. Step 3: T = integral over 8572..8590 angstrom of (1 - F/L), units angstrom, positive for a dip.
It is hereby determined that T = -1.0 angstrom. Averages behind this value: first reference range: 13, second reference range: 13.7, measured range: 14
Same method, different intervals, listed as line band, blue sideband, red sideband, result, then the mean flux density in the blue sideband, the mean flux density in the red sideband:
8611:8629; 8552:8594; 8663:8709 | -0.38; 14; 14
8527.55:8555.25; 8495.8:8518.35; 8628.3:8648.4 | 1.02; 13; 14.4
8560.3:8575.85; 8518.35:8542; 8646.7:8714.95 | -0.73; 13.1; 14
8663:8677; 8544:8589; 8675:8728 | 0.50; 13.7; 14.2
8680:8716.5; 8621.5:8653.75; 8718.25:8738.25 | 0.77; 14.4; 14.5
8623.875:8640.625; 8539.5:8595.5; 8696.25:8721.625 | -0.43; 13.6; 14.4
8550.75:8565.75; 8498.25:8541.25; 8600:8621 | -0.33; 13.1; 14.2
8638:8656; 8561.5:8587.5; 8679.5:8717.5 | -0.42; 13.9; 14.2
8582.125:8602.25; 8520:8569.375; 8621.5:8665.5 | -0.68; 13.3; 14.1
